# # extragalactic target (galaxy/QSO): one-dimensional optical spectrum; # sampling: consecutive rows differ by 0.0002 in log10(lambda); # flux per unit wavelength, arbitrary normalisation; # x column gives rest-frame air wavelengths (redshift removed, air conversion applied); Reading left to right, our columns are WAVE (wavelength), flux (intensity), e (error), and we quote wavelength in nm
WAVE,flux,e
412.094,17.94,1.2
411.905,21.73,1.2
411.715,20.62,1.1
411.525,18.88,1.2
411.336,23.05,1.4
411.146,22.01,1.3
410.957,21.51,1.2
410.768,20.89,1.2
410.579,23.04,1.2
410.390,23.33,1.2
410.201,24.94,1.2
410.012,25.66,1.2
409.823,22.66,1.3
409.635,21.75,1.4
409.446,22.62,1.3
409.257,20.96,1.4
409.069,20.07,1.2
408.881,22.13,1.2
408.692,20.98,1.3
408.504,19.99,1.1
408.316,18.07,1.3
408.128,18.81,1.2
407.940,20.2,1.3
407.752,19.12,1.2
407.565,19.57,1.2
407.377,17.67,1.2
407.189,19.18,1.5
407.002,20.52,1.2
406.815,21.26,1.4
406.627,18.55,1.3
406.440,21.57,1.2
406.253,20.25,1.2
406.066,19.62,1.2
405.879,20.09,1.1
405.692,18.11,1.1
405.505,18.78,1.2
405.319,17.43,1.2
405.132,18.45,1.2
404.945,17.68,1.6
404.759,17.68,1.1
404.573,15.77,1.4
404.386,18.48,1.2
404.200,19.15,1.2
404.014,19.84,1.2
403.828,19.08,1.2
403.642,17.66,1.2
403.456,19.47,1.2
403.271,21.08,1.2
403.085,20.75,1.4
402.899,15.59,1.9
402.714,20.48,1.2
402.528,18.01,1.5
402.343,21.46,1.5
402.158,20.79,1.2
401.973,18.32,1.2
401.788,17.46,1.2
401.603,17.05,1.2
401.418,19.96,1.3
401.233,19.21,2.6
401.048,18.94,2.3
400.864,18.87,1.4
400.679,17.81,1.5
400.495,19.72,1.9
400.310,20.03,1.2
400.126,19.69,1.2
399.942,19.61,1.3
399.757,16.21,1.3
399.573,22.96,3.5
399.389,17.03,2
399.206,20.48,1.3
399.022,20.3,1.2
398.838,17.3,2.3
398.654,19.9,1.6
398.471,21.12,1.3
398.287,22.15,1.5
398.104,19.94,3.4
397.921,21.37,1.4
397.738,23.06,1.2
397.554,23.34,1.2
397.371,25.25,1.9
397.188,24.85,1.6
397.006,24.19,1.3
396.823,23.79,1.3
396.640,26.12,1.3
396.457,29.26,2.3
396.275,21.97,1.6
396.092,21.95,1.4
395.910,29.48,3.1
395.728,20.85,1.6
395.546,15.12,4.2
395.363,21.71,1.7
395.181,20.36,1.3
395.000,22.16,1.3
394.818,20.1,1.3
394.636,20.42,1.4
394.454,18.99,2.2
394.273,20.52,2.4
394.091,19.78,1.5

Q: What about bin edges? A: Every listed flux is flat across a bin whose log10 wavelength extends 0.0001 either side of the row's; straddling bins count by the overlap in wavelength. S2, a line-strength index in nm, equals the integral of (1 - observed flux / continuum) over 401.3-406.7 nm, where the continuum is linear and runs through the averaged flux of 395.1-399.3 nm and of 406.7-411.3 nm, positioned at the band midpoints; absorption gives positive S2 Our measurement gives 0.68 nm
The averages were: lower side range 22.3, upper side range 21.1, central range 18.9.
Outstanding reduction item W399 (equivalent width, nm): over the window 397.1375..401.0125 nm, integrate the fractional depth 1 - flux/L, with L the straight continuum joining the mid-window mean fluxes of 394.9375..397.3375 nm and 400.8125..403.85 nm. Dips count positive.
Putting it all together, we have 0.158 nm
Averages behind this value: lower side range 23.3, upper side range 19.1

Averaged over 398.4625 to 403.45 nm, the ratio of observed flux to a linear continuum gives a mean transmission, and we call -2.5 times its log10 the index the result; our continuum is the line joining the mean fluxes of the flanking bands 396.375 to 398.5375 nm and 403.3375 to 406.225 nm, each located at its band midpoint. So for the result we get 0.11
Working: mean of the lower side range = 23.7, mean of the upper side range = 18.6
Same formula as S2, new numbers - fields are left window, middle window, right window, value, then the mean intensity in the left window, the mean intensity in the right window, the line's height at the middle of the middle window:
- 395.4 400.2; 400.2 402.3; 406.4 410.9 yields 0.25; 21.8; 21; 21.6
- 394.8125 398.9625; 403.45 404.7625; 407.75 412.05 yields 0.21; 22.4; 21.4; 21.9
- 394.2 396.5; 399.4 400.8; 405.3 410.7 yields 0.13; 21.6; 20.6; 21.3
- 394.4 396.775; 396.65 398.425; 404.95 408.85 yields -0.11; 22.3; 19.4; 21.8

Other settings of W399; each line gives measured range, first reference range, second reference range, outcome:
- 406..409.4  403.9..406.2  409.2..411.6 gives 0.077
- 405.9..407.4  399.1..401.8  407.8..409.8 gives 0.019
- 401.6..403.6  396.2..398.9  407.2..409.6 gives 0.223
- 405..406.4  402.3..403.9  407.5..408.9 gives 0.033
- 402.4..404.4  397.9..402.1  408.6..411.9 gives 0.111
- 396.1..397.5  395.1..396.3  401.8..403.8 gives -0.236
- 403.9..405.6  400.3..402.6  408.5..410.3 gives 0.185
